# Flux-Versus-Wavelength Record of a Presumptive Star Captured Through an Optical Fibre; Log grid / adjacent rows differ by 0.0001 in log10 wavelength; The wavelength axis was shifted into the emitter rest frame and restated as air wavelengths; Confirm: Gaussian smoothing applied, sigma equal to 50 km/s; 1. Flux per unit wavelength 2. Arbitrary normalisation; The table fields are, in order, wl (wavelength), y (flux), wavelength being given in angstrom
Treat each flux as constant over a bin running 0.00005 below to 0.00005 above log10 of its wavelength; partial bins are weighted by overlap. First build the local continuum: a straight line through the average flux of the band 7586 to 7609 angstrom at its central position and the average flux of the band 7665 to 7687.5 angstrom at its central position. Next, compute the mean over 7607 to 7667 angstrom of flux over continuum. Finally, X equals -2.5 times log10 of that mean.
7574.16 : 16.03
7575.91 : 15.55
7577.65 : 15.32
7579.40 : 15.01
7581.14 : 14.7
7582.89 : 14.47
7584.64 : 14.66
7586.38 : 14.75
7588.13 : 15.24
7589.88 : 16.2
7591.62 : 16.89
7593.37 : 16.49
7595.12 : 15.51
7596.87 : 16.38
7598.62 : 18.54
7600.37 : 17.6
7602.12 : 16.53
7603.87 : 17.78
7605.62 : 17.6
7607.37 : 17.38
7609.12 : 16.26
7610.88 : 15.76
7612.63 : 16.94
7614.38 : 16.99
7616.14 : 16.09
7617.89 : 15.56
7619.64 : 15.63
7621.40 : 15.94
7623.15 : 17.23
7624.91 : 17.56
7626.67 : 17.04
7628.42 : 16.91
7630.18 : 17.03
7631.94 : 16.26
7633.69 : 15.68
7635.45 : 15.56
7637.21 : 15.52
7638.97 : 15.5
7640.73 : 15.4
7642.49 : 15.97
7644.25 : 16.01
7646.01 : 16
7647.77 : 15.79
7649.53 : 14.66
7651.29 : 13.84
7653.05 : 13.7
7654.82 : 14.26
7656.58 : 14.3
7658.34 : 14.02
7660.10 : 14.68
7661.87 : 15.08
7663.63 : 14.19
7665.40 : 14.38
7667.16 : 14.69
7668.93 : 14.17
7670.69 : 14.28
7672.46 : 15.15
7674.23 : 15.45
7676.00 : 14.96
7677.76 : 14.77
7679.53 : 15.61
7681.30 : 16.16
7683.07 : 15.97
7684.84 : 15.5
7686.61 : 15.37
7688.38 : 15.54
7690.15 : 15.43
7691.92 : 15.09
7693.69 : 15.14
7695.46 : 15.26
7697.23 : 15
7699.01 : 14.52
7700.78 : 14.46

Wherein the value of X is 0.02 mag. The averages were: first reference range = 16.7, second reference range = 15.1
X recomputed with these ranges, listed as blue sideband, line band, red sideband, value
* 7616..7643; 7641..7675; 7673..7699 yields 0.07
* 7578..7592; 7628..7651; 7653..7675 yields -0.08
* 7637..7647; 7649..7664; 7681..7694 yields 0.10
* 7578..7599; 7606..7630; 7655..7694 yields -0.08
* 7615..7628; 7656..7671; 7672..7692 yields 0.09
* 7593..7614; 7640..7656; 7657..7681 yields 0.03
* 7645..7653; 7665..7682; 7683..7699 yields 0.01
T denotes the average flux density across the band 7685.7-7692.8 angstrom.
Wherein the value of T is 15.4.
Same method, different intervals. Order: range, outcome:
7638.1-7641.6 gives 15.4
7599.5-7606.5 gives 17.4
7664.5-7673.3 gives 14.5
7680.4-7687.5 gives 15.7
